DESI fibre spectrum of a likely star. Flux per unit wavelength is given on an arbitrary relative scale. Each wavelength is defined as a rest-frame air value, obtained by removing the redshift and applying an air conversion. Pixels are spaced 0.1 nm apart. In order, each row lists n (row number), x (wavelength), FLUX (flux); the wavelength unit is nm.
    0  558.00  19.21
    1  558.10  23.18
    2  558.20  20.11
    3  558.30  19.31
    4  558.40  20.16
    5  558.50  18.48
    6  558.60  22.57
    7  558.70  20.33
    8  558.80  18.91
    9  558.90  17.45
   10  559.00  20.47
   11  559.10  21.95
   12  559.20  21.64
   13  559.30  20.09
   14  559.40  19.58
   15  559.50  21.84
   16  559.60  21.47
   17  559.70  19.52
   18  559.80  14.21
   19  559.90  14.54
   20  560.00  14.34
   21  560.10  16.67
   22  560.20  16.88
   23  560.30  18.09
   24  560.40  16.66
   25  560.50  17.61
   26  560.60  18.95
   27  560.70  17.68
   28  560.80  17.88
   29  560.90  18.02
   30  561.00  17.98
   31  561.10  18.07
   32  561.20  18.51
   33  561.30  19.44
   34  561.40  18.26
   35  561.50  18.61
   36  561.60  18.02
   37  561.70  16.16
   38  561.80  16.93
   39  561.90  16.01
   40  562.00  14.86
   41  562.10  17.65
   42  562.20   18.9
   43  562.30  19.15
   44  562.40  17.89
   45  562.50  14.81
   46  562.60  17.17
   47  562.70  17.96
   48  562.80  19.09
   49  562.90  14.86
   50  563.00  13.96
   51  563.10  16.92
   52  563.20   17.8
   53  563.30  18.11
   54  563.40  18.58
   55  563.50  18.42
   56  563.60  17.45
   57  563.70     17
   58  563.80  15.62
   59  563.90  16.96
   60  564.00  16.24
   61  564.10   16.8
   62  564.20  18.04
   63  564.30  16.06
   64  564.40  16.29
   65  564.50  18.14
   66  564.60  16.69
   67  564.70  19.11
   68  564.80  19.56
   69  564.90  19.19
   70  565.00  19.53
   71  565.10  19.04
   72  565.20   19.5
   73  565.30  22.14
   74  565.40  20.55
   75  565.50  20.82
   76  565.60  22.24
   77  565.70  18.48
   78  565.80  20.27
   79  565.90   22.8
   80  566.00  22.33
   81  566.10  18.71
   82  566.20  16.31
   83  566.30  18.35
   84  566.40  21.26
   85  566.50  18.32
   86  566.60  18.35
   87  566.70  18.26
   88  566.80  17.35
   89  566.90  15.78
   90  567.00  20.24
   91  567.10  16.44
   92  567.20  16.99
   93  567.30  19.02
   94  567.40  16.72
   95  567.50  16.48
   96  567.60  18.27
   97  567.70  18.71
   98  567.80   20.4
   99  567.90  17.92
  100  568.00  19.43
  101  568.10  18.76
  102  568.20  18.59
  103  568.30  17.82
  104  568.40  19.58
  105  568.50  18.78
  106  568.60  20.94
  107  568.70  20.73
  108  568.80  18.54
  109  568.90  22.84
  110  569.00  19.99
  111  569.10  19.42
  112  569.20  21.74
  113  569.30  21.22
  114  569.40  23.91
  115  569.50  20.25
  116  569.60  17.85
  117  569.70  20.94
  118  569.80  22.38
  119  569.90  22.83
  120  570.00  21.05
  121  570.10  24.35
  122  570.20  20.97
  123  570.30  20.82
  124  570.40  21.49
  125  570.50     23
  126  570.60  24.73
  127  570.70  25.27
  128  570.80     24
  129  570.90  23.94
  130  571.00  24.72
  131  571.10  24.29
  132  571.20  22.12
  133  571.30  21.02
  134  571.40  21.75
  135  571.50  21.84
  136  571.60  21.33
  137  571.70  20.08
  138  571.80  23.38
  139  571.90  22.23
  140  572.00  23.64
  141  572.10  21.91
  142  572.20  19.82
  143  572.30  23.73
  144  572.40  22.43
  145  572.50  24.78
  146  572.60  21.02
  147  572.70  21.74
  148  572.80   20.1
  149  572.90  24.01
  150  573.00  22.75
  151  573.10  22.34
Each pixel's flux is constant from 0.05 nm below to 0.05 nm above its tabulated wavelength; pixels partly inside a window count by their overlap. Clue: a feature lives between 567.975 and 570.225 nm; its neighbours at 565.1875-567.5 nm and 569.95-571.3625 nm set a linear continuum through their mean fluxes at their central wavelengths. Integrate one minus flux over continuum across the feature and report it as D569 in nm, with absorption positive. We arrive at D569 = 0.11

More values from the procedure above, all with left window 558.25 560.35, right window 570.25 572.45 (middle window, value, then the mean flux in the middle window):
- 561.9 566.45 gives 0.50 nm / 18.2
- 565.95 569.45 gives 0.39 nm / 19.1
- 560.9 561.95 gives 0.10 nm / 17.8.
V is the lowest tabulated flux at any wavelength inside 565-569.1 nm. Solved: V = 15.78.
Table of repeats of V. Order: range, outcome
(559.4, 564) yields 13.96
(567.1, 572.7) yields 16.44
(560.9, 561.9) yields 16.01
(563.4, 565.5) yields 15.62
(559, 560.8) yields 14.21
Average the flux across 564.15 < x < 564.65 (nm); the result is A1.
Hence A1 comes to 17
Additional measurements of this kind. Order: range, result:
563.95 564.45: 16.7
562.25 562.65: 17.3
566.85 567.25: 17.4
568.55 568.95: 20.8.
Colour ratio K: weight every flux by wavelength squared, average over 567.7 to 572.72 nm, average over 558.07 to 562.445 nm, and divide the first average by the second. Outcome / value 1.20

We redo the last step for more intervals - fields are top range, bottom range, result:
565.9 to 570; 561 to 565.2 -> 1.12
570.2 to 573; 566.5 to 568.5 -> 1.26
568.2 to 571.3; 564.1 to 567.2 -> 1.16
